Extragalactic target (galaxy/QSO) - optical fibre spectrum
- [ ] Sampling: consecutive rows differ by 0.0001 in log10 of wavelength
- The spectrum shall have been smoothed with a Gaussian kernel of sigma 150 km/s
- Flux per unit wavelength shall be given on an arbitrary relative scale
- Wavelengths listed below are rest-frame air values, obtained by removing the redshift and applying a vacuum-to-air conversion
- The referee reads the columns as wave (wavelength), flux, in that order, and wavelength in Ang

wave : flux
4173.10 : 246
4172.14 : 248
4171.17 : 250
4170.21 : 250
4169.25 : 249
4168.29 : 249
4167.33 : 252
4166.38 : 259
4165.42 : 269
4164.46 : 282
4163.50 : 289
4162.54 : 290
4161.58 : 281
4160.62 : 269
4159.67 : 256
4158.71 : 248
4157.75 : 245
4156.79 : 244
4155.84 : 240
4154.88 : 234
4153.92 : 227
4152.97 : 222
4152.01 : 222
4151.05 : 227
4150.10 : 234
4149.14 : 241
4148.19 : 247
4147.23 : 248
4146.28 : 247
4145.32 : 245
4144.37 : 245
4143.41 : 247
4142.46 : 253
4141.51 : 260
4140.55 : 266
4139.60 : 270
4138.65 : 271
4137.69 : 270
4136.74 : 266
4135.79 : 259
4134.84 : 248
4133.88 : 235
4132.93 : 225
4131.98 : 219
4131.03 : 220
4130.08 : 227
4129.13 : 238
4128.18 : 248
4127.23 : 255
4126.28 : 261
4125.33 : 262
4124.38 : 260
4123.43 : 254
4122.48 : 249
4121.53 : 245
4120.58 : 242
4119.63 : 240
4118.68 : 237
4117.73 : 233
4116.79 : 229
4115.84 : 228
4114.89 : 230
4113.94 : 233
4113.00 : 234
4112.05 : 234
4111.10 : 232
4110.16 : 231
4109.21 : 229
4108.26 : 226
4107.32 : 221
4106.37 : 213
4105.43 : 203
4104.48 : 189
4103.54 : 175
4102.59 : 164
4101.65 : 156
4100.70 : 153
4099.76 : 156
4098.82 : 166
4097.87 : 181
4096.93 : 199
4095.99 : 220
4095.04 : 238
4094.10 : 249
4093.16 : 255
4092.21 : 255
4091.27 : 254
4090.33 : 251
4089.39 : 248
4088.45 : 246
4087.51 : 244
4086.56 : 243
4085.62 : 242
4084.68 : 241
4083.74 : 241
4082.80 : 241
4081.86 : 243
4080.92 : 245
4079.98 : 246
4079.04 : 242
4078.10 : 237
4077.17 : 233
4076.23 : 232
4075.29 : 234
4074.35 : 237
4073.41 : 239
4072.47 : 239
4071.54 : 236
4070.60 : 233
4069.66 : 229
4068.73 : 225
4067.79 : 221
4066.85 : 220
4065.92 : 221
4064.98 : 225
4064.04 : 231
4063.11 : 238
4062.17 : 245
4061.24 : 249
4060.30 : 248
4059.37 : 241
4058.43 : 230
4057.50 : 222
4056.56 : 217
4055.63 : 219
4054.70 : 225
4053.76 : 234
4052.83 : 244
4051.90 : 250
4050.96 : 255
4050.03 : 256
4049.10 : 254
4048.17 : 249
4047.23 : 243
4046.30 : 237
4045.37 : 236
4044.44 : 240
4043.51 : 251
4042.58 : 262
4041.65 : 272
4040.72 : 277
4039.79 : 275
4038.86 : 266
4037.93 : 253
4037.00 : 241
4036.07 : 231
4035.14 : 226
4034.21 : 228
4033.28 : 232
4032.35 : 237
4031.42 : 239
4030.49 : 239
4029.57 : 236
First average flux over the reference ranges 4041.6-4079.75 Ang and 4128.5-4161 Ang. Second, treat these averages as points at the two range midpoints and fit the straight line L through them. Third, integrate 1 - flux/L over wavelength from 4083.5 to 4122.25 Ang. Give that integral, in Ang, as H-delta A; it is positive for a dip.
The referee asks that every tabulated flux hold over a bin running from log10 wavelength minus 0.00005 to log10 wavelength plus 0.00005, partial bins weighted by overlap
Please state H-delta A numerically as 3.04 Ang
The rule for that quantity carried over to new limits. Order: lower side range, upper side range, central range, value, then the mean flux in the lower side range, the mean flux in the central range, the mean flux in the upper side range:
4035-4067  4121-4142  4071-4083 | 0.3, 243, 239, 250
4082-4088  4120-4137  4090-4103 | 1.9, 242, 207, 245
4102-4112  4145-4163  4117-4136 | -1.6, 209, 242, 246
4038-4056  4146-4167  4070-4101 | 2.4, 250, 231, 251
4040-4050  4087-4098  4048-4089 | 1.4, 253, 237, 238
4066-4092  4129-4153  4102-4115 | 1.5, 239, 214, 245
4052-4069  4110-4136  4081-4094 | -0.6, 231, 246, 240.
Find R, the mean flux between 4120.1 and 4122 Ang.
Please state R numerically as 243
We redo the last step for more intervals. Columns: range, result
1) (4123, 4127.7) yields 258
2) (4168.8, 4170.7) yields 250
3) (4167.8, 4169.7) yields 249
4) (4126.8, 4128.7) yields 251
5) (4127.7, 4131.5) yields 233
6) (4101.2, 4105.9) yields 178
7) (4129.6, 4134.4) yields 225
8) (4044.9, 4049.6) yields 244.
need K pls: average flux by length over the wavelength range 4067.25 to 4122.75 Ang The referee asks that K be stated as 226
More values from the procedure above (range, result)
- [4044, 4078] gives 236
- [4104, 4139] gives 238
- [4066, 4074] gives 230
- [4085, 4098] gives 239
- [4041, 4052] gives 251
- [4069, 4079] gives 235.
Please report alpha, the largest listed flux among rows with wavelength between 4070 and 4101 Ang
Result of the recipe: 255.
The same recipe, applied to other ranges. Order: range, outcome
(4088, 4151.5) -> 271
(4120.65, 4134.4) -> 262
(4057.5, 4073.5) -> 249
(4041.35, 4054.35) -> 272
